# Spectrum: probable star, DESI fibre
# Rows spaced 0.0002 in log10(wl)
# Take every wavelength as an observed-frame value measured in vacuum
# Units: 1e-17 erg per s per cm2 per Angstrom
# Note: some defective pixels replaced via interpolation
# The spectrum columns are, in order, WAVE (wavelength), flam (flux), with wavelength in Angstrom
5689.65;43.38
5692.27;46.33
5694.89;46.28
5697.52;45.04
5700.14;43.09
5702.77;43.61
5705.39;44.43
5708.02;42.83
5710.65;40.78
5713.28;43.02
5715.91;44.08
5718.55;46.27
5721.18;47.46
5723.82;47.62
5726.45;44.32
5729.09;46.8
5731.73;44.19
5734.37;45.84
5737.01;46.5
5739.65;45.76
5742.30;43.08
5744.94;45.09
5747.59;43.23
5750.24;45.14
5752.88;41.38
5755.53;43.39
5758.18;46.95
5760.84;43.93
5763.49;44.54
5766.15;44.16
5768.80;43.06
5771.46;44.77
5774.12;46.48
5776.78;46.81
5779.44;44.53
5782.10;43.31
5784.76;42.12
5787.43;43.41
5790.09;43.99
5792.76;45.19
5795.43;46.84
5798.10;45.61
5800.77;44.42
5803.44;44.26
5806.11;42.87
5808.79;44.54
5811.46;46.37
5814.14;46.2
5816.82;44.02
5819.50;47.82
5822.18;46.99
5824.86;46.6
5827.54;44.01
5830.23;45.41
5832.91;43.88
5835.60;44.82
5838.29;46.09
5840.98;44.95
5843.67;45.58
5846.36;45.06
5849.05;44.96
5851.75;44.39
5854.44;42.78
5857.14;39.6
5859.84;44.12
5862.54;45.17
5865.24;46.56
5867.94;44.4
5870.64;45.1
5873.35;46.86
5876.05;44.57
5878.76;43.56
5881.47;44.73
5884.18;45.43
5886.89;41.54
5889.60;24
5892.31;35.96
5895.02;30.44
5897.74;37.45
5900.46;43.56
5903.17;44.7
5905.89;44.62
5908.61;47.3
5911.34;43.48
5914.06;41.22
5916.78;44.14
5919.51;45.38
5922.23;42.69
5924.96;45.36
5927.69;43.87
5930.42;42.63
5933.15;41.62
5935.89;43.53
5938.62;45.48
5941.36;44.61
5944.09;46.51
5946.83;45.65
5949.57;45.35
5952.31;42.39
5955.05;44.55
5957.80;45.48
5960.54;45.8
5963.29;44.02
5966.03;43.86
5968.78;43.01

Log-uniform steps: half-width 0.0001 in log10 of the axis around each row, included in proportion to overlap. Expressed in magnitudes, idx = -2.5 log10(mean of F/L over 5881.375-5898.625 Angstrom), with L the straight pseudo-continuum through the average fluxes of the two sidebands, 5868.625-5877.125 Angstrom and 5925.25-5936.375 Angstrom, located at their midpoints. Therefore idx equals 0.22 mag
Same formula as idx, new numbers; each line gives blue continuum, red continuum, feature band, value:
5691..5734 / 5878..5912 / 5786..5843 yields -0.07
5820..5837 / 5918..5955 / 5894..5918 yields 0.06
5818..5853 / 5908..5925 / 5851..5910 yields 0.06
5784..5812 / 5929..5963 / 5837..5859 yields 0.01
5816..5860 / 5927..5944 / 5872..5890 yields 0.05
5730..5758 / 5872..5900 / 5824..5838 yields -0.09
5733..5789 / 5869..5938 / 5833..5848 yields -0.05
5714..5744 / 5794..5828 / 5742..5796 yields 0.03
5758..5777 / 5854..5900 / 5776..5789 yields 0.01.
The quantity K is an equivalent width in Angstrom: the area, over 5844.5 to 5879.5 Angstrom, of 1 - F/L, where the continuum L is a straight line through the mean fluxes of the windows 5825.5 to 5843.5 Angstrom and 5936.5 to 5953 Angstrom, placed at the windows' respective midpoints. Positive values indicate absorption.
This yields 0.4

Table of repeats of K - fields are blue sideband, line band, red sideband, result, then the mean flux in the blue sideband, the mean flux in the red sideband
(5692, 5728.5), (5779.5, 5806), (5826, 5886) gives 0.2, 44.6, 44.6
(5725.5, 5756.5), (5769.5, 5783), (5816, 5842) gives -0.1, 44.6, 45.5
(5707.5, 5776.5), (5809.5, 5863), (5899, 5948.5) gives -0.6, 44.7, 44.2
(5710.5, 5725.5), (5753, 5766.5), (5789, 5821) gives 0.3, 45.2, 45.2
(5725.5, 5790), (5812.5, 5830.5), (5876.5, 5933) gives -1.1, 44.5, 41.7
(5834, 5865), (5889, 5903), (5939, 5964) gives 2.8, 44.4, 45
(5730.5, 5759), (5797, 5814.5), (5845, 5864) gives -0.3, 44.6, 43.7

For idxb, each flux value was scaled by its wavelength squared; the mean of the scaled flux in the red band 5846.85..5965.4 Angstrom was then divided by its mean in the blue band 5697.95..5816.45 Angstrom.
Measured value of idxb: 1.02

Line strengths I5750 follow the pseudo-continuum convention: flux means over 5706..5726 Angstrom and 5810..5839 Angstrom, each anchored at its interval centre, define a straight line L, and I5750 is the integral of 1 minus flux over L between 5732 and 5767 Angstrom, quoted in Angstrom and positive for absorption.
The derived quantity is 0.3 Angstrom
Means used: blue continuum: 44.6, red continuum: 45.6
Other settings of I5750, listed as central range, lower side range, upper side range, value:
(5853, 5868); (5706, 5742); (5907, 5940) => 0.2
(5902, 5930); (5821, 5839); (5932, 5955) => 0.3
